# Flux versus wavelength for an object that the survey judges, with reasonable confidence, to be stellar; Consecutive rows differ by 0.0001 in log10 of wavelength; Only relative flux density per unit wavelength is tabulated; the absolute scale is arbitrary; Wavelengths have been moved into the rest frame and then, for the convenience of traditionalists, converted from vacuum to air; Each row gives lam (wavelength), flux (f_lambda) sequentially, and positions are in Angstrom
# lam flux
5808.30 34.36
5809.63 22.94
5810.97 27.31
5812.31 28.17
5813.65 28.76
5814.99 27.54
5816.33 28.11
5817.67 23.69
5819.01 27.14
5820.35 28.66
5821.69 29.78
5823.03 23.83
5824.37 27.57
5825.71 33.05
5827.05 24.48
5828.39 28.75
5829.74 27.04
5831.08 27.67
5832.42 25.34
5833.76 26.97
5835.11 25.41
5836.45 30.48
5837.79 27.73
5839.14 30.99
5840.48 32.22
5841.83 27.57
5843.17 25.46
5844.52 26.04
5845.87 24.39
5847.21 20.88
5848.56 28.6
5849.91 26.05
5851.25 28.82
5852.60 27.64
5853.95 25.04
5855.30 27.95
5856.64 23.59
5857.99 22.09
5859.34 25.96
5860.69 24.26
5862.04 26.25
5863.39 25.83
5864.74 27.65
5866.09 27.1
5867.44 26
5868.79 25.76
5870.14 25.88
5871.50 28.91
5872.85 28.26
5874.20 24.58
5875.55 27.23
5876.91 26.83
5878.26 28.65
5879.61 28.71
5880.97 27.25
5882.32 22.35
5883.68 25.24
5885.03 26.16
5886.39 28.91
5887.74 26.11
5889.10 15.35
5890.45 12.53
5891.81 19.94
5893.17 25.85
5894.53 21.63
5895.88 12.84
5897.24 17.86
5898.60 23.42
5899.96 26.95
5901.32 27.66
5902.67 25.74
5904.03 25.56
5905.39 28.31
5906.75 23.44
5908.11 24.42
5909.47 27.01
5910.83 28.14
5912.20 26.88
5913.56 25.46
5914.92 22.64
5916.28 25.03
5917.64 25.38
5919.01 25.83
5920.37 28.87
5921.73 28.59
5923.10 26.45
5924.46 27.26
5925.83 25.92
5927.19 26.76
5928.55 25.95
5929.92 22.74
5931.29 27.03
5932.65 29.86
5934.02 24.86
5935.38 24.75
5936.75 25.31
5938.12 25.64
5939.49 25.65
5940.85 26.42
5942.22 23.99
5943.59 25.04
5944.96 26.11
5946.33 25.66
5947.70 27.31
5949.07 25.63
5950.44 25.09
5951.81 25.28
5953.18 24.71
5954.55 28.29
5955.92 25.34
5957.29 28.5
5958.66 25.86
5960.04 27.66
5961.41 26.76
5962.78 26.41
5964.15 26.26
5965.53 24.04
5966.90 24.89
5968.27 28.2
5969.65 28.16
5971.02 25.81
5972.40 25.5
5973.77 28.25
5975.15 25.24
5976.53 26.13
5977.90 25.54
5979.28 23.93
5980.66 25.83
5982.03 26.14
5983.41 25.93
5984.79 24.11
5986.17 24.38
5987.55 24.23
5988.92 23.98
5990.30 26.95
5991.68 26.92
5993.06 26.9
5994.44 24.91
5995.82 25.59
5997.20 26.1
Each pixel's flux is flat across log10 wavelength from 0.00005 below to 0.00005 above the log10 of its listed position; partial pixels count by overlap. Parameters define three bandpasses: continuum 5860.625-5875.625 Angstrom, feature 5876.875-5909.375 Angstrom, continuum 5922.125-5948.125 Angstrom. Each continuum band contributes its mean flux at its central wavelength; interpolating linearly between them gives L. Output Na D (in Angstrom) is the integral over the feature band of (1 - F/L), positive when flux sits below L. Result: 3.09 Angstrom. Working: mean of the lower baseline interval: 26.5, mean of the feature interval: 23.8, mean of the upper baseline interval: 25.9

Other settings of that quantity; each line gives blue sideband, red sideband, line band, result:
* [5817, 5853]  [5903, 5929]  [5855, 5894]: 2.31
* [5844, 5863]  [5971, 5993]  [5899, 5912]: -0.38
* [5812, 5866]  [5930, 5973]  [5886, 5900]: 3.12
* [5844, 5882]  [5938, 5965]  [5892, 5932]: 1.61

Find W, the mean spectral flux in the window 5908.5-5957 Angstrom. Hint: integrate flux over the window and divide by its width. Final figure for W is 26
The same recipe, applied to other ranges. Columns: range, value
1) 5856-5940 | 25.2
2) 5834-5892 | 25.9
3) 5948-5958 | 26.2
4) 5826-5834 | 27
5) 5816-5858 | 27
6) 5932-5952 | 25.8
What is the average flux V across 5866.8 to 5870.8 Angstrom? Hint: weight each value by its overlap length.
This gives 25.9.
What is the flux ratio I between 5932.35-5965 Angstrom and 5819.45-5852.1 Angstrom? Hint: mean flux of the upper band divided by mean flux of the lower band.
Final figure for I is 1.0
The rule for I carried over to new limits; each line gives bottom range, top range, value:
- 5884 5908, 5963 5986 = 1.13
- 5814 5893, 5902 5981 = 0.99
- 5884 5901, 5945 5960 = 1.21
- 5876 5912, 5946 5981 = 1.08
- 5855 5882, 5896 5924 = 0.96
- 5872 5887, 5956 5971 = 0.99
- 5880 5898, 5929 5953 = 1.18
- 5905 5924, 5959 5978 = 1.01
